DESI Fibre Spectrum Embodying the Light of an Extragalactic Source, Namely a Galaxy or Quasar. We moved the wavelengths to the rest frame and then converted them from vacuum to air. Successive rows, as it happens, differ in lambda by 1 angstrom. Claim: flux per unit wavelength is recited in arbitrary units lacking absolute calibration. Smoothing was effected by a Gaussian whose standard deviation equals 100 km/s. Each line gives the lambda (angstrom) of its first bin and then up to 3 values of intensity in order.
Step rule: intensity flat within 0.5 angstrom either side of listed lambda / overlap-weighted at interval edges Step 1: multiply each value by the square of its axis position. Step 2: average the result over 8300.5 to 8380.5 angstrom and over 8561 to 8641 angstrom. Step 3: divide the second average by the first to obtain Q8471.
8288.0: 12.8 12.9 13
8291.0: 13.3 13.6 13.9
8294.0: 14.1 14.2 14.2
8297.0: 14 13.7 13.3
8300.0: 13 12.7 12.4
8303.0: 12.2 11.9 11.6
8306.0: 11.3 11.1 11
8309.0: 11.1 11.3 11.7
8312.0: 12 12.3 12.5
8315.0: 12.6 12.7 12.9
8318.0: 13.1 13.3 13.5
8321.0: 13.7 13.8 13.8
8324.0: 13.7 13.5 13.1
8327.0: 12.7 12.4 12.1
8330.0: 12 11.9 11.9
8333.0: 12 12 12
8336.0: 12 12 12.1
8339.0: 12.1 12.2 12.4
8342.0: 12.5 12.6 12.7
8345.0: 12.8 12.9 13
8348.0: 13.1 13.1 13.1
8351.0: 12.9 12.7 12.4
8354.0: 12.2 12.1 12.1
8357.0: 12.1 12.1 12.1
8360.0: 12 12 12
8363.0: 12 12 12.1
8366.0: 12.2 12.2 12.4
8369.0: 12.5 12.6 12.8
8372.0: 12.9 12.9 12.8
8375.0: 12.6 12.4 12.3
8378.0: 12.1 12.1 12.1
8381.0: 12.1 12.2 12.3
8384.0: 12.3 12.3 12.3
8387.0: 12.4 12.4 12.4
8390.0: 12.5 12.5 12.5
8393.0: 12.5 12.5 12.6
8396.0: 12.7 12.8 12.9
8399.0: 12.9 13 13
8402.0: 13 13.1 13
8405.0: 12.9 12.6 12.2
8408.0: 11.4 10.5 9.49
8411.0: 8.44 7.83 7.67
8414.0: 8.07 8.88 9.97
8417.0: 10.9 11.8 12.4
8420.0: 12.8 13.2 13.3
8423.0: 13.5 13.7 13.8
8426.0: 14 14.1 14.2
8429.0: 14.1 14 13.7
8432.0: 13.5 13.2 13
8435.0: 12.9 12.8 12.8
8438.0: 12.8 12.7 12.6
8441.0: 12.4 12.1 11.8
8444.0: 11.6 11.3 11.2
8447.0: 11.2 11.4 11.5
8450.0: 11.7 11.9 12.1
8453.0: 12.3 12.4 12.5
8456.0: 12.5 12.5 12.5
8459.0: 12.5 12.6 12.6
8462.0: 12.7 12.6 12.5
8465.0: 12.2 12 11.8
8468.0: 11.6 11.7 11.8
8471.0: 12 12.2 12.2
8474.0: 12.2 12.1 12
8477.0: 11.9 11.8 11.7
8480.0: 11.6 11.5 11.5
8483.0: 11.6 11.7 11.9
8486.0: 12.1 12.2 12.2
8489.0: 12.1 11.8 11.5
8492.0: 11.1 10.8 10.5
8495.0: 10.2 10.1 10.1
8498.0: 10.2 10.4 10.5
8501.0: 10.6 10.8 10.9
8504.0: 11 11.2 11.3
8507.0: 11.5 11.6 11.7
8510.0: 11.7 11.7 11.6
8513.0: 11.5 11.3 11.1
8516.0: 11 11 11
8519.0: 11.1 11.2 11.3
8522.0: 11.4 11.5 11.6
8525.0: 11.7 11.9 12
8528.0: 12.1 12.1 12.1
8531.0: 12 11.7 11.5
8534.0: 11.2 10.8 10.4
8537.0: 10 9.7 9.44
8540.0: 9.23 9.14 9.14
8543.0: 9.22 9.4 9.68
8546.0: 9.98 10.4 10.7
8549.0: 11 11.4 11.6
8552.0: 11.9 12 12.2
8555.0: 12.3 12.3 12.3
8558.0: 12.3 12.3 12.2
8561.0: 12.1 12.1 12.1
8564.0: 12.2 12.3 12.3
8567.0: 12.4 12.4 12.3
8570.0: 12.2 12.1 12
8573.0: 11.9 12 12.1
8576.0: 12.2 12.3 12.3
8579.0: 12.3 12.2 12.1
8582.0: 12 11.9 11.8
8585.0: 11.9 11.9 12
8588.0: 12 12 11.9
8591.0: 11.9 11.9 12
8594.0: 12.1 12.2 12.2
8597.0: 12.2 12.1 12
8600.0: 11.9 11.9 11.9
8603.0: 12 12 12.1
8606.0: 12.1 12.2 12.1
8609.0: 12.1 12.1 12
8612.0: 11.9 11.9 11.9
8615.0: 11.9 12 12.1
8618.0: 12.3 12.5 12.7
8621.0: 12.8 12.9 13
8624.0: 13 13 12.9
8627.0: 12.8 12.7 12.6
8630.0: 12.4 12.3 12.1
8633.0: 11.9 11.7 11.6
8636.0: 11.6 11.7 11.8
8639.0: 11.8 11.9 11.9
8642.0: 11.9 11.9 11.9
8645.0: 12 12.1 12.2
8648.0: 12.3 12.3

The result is 1.04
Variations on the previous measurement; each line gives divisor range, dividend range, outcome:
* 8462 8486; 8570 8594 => 1.03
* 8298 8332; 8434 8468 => 1.01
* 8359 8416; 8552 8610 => 1.06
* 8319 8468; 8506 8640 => 0.99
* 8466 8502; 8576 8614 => 1.08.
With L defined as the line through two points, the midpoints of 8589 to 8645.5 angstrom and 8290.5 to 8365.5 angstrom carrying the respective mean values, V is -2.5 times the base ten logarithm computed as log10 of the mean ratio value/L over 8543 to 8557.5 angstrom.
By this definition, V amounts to 0.10 mag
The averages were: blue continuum 12.6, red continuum 12.1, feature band 11.2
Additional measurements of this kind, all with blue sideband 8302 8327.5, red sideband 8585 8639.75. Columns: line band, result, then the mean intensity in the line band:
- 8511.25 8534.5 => 0.07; 11.5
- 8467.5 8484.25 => 0.04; 11.8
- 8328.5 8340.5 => 0.04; 12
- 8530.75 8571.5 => 0.09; 11.3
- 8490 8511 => 0.13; 10.9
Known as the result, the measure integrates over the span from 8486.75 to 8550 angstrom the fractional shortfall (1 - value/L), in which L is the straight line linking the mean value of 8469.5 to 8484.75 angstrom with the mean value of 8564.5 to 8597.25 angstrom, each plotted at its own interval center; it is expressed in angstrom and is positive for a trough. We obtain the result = 5.2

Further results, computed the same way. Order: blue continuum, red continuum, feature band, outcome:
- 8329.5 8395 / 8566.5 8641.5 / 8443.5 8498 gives 2.1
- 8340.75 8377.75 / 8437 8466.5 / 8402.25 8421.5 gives 2.1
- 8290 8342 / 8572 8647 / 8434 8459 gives 0.5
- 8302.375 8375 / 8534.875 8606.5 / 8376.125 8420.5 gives 1.5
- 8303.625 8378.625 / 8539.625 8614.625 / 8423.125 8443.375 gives -1.8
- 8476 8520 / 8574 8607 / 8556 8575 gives -0.6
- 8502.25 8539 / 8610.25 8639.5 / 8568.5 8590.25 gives -0.4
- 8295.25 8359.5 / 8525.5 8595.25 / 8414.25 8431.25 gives -0.9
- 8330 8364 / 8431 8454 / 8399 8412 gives 0.5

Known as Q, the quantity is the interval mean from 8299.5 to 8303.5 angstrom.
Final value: 12.6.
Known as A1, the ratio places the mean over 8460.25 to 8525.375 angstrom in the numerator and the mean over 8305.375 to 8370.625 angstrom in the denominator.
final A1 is 0.93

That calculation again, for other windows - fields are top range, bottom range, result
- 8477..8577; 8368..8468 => 0.93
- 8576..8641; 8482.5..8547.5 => 1.10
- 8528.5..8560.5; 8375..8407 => 0.88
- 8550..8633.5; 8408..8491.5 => 1.01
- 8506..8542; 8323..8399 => 0.90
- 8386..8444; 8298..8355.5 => 0.98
